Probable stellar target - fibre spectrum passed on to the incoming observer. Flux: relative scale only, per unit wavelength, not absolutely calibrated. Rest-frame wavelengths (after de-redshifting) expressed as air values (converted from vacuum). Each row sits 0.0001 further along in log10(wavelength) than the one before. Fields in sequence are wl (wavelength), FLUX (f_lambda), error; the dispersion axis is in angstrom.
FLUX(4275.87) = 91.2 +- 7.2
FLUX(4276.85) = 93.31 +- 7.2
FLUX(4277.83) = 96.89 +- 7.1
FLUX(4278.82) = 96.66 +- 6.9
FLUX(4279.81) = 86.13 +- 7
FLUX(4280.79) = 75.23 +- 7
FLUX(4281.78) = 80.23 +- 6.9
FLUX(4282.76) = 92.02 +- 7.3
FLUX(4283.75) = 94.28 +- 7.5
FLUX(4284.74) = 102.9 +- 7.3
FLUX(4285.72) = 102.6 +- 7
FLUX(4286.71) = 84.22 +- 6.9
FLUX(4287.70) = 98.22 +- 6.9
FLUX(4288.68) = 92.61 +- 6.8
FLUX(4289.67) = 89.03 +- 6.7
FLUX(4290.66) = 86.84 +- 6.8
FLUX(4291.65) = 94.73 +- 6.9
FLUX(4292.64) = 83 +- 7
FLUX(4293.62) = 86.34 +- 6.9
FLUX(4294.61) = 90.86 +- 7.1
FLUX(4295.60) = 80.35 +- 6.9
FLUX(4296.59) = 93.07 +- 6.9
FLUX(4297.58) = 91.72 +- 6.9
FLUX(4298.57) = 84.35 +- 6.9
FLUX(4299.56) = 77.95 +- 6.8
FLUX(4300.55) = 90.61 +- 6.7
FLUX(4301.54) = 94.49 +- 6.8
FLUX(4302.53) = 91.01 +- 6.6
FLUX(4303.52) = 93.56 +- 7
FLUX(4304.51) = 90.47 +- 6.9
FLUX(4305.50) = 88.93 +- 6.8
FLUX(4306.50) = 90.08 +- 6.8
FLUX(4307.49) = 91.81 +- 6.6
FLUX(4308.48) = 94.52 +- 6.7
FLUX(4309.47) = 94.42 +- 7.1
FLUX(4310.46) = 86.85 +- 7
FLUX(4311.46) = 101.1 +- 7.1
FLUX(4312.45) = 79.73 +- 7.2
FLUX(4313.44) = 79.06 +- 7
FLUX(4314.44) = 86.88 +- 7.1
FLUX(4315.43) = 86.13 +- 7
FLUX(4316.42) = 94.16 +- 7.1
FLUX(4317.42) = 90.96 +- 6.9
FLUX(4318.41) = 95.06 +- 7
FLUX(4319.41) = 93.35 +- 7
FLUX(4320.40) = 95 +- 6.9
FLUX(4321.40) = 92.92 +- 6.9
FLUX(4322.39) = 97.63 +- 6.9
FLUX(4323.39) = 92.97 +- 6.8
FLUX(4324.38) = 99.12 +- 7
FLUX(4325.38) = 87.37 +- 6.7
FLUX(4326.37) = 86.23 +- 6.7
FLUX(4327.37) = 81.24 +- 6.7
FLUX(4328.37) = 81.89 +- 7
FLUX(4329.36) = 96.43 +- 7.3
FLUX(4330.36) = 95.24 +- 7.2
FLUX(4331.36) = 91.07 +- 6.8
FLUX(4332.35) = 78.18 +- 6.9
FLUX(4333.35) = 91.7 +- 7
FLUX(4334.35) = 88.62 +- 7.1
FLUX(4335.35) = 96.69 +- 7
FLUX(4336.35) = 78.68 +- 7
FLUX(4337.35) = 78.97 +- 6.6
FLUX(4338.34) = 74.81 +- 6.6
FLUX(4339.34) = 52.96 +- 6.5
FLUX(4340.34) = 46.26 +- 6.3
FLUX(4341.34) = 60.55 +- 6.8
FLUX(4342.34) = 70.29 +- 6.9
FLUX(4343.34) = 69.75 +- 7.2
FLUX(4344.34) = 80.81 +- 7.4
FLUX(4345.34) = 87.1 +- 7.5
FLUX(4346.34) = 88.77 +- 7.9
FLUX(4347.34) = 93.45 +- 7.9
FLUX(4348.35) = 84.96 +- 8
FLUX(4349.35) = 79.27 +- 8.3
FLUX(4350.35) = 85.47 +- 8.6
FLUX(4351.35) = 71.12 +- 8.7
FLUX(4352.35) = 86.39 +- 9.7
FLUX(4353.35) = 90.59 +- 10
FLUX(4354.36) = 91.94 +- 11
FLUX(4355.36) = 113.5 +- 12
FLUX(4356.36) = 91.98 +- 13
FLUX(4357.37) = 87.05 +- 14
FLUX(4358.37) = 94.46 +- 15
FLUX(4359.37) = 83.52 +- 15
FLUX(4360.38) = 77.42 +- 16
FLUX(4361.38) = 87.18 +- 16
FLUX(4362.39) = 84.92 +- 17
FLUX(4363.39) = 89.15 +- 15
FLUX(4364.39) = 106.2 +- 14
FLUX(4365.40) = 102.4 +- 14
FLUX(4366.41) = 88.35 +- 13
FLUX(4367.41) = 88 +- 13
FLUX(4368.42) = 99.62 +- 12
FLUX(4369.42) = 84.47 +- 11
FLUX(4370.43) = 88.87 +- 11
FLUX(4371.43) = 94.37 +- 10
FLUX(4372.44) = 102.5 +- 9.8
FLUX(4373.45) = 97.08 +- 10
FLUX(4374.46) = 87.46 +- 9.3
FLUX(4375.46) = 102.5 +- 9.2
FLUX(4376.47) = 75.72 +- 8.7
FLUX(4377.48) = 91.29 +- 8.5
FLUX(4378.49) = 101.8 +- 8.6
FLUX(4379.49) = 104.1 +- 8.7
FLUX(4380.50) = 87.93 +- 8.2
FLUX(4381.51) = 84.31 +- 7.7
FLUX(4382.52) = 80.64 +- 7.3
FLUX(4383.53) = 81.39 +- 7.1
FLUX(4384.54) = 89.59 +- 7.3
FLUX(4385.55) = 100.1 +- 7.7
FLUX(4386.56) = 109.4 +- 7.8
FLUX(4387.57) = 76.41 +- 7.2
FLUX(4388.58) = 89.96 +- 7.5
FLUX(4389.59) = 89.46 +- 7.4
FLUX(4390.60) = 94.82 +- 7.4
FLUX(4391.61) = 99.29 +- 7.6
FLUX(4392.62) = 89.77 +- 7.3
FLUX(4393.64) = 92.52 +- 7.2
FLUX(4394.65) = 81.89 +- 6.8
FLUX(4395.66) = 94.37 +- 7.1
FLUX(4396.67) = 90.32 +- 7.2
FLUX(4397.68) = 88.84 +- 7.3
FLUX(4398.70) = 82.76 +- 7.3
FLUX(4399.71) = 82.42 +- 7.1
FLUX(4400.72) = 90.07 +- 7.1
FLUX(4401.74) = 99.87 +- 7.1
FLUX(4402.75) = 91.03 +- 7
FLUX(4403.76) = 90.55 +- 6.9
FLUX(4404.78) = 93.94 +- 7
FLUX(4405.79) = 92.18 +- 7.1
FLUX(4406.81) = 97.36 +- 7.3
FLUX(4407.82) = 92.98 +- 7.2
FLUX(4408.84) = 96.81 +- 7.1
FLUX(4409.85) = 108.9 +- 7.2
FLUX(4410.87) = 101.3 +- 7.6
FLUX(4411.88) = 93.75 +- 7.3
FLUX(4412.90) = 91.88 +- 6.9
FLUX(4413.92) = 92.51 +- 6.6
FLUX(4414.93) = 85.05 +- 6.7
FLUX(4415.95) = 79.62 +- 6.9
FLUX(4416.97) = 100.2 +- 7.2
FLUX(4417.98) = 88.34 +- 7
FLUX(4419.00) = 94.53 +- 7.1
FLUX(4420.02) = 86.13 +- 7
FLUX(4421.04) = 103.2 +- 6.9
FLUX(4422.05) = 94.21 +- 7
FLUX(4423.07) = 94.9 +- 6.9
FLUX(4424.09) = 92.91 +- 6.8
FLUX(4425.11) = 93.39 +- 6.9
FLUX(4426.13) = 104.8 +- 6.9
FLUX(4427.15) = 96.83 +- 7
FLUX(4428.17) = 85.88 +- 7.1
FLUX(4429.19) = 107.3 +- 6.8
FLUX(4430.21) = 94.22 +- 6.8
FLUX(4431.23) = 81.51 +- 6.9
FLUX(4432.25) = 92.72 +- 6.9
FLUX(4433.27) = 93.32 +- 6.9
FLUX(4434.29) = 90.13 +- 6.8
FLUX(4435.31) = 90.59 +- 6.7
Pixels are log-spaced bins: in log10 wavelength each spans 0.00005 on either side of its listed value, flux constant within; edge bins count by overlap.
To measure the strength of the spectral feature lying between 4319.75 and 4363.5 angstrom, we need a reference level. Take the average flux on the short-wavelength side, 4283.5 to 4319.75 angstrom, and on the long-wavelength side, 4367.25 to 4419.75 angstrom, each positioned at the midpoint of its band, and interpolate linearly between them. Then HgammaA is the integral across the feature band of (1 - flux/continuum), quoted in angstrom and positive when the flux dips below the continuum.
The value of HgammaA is 3.0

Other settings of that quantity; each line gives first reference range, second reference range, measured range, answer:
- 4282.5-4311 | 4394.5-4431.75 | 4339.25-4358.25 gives 2.12 angstrom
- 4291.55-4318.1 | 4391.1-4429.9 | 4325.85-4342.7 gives 2.01 angstrom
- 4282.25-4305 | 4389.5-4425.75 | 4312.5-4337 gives 0.43 angstrom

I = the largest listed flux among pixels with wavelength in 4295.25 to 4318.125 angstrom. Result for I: 101.1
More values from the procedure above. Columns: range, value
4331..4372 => 113.5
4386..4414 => 109.4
